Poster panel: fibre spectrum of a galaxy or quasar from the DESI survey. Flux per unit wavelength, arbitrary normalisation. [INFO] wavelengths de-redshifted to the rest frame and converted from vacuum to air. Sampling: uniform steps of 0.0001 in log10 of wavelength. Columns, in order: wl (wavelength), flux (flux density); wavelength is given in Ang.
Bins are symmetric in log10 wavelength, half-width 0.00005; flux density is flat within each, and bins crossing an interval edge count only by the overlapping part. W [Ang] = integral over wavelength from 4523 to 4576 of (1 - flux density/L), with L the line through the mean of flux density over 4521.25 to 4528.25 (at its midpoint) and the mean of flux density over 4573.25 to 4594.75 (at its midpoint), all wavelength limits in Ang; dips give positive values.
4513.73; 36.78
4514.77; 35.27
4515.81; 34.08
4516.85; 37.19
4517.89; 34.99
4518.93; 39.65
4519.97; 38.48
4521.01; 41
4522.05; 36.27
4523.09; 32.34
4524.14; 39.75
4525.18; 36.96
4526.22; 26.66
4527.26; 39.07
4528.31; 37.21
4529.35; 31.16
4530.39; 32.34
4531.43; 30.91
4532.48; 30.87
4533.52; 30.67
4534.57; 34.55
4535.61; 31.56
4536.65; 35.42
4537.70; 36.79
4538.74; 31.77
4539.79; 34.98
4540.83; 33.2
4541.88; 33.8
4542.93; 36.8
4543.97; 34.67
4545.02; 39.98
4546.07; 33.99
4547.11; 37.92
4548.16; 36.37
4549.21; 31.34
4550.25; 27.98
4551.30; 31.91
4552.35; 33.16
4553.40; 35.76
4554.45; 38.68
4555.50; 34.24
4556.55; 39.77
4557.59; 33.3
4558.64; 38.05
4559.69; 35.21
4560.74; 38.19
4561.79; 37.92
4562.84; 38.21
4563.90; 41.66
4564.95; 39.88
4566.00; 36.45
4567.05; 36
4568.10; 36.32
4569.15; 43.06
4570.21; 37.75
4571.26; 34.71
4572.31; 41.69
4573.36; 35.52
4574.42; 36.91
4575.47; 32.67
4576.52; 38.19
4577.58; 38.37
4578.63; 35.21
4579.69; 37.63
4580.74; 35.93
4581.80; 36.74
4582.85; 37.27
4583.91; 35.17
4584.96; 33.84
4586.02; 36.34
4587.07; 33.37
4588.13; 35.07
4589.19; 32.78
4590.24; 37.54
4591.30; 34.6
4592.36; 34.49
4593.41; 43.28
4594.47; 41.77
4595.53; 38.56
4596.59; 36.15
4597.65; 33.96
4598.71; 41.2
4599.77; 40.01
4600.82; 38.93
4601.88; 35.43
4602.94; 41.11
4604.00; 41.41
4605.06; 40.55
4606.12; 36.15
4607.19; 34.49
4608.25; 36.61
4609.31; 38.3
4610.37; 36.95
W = 0.6 Ang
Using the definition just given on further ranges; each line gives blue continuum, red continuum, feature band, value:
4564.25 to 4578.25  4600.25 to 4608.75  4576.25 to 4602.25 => 0.7 Ang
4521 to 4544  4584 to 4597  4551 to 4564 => -0.5 Ang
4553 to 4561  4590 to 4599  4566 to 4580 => 0.0 Ang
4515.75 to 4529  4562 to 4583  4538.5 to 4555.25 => 1.1 Ang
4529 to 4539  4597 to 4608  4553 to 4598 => -1.2 Ang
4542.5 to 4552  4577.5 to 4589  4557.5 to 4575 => -1.3 Ang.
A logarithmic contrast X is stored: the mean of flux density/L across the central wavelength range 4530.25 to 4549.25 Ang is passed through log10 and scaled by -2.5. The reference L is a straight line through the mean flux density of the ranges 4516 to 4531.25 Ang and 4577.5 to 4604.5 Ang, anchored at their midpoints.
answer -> 0.06 mag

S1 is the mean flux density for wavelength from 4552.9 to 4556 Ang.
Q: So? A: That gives 36.2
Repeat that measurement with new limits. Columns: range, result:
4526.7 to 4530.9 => 34.9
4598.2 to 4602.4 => 39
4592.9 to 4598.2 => 38.7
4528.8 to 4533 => 31.4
